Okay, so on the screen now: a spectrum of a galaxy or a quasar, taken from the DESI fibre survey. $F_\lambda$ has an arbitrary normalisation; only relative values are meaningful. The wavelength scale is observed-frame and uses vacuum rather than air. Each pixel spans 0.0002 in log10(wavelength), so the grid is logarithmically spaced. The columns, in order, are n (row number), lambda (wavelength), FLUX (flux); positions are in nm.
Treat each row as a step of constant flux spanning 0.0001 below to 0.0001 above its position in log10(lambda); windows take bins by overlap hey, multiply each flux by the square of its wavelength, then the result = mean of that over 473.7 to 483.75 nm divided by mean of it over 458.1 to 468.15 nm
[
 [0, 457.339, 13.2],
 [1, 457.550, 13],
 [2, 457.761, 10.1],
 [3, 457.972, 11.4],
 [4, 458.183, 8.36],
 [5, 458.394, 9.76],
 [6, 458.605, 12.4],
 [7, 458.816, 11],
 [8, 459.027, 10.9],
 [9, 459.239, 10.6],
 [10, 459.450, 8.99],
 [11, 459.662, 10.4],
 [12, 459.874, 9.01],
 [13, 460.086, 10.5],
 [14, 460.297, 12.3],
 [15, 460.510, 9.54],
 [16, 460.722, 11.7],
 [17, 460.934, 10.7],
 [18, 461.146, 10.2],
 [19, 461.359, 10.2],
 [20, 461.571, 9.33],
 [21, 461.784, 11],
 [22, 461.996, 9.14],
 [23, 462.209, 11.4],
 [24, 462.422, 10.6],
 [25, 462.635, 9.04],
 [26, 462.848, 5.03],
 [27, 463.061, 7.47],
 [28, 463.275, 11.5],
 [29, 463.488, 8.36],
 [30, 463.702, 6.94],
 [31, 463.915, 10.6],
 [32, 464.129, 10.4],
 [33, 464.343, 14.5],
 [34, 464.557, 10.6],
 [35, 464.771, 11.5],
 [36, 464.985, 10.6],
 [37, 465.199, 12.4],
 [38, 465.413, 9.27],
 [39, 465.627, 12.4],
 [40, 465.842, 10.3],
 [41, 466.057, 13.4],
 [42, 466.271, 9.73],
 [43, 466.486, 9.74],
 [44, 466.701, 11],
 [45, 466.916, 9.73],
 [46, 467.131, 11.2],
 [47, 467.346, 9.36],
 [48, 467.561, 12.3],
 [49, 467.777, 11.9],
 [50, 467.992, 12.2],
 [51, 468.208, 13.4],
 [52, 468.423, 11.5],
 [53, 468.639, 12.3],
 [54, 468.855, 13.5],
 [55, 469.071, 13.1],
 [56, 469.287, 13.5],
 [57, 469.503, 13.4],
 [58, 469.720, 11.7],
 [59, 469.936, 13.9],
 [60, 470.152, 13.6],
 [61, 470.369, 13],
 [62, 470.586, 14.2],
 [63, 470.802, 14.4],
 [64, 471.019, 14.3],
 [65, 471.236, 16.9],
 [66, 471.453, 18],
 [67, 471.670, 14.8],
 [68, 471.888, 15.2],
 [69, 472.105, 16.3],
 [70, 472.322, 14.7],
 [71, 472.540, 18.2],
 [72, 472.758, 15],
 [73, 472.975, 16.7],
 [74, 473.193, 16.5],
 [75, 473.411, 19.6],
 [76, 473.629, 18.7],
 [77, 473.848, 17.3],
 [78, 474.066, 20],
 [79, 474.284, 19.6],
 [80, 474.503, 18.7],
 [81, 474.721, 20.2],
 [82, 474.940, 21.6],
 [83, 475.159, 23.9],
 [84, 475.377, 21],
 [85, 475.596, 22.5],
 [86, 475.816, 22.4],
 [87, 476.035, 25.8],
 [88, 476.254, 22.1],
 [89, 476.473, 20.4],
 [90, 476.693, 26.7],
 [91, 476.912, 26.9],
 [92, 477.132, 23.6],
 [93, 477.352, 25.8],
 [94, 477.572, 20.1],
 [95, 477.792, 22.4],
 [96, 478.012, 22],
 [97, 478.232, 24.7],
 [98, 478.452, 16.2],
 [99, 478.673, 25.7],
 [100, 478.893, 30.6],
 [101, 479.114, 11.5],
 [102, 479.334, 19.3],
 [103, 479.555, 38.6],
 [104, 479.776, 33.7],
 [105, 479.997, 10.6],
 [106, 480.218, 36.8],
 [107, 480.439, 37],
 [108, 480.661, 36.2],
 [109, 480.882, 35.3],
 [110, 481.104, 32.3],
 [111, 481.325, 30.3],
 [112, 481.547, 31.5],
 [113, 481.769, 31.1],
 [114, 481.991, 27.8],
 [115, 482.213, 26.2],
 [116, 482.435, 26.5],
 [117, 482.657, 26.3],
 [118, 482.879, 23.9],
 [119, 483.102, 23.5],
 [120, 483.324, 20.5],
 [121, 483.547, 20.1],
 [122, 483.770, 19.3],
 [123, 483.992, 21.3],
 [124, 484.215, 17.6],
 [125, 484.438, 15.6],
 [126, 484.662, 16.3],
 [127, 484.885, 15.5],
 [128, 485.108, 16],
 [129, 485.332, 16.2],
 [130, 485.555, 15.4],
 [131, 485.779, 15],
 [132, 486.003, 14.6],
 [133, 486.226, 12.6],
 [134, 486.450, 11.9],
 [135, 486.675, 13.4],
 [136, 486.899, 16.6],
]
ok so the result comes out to 2.54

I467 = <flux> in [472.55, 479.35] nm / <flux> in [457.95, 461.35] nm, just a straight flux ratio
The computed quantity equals 2.03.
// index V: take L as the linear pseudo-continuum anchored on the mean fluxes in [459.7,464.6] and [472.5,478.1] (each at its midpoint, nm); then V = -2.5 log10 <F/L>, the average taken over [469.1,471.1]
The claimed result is 0.23 mag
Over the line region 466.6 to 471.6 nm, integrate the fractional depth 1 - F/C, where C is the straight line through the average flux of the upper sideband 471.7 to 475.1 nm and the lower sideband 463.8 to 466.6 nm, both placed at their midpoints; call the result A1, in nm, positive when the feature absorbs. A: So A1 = 0.50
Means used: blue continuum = 11.2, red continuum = 17.9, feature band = 13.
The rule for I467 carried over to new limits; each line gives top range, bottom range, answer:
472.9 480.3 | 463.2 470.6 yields 1.93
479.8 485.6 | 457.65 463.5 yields 2.43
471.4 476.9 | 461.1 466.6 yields 1.92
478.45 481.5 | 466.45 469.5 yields 2.41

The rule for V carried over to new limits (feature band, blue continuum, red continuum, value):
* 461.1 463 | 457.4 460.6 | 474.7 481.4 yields 0.335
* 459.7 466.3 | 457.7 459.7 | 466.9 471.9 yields 0.121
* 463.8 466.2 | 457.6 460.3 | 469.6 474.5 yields 0.144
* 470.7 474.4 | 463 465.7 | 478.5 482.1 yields 0.190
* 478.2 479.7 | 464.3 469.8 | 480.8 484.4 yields -0.077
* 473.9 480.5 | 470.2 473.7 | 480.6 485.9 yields -0.213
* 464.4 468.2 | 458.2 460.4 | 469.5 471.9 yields 0.161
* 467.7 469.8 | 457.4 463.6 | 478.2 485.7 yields 0.226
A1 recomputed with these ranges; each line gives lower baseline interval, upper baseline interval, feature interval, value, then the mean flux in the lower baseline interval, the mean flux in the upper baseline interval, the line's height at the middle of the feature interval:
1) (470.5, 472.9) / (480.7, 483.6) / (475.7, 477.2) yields -0.202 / 15.7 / 27.7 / 21.1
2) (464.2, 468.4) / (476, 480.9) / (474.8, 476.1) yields -0.038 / 11.3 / 25.6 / 22.1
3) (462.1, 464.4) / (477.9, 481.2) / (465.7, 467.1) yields 0.239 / 9.51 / 27.4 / 13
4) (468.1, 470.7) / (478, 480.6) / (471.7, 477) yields -0.080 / 13.1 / 25.9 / 19.5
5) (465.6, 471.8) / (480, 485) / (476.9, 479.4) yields -0.094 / 12.7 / 25.6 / 21.5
